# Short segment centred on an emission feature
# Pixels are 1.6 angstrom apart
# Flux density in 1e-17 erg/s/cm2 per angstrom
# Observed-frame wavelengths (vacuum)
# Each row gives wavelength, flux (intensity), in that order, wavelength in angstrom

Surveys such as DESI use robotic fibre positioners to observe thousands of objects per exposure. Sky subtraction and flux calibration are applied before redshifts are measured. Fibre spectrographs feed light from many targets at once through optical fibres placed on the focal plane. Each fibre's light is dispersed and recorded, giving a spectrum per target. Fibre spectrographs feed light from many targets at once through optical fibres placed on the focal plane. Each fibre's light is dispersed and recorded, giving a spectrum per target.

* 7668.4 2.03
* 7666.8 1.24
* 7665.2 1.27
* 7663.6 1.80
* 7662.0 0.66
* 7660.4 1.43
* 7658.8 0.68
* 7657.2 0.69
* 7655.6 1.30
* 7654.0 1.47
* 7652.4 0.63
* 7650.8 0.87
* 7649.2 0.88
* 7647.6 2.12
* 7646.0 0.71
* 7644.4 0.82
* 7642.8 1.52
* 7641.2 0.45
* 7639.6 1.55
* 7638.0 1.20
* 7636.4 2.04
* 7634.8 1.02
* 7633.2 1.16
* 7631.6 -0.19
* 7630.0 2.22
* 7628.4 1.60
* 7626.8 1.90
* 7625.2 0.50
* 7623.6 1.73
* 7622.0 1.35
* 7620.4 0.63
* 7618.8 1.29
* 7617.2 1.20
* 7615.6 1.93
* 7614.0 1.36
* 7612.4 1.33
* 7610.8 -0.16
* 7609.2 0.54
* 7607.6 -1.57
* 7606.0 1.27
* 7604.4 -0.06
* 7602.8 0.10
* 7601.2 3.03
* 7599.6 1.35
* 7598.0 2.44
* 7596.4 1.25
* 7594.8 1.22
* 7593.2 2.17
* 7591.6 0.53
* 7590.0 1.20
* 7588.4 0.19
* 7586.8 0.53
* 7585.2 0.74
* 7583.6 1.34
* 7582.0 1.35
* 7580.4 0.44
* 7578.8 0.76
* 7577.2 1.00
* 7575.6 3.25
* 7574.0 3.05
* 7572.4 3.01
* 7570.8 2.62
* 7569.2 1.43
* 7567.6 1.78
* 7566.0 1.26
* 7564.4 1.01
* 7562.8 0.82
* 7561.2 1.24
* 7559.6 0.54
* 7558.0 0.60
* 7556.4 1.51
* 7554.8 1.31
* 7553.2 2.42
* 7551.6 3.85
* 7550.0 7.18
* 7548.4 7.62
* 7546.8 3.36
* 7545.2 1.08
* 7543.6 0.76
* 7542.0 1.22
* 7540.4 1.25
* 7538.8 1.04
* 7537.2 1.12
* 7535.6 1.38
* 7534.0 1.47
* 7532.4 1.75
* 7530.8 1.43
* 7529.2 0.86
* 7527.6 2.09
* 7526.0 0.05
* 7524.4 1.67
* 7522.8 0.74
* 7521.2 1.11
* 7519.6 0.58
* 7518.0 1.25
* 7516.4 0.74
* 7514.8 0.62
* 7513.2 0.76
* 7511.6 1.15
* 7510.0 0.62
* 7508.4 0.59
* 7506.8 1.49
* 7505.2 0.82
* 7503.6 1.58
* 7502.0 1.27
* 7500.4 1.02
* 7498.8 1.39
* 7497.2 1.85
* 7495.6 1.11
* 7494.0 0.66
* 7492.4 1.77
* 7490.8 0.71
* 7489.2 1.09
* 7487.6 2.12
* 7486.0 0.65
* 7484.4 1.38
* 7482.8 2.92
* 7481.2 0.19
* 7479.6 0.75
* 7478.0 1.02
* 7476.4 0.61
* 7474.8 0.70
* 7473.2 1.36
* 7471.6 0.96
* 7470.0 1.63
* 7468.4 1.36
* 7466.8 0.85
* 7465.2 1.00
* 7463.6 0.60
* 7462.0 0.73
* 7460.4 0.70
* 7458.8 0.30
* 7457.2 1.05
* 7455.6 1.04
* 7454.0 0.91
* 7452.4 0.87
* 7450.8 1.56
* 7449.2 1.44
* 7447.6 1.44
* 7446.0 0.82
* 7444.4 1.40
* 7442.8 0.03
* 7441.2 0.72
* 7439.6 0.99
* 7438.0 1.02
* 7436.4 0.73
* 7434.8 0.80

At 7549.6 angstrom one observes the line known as H-alpha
